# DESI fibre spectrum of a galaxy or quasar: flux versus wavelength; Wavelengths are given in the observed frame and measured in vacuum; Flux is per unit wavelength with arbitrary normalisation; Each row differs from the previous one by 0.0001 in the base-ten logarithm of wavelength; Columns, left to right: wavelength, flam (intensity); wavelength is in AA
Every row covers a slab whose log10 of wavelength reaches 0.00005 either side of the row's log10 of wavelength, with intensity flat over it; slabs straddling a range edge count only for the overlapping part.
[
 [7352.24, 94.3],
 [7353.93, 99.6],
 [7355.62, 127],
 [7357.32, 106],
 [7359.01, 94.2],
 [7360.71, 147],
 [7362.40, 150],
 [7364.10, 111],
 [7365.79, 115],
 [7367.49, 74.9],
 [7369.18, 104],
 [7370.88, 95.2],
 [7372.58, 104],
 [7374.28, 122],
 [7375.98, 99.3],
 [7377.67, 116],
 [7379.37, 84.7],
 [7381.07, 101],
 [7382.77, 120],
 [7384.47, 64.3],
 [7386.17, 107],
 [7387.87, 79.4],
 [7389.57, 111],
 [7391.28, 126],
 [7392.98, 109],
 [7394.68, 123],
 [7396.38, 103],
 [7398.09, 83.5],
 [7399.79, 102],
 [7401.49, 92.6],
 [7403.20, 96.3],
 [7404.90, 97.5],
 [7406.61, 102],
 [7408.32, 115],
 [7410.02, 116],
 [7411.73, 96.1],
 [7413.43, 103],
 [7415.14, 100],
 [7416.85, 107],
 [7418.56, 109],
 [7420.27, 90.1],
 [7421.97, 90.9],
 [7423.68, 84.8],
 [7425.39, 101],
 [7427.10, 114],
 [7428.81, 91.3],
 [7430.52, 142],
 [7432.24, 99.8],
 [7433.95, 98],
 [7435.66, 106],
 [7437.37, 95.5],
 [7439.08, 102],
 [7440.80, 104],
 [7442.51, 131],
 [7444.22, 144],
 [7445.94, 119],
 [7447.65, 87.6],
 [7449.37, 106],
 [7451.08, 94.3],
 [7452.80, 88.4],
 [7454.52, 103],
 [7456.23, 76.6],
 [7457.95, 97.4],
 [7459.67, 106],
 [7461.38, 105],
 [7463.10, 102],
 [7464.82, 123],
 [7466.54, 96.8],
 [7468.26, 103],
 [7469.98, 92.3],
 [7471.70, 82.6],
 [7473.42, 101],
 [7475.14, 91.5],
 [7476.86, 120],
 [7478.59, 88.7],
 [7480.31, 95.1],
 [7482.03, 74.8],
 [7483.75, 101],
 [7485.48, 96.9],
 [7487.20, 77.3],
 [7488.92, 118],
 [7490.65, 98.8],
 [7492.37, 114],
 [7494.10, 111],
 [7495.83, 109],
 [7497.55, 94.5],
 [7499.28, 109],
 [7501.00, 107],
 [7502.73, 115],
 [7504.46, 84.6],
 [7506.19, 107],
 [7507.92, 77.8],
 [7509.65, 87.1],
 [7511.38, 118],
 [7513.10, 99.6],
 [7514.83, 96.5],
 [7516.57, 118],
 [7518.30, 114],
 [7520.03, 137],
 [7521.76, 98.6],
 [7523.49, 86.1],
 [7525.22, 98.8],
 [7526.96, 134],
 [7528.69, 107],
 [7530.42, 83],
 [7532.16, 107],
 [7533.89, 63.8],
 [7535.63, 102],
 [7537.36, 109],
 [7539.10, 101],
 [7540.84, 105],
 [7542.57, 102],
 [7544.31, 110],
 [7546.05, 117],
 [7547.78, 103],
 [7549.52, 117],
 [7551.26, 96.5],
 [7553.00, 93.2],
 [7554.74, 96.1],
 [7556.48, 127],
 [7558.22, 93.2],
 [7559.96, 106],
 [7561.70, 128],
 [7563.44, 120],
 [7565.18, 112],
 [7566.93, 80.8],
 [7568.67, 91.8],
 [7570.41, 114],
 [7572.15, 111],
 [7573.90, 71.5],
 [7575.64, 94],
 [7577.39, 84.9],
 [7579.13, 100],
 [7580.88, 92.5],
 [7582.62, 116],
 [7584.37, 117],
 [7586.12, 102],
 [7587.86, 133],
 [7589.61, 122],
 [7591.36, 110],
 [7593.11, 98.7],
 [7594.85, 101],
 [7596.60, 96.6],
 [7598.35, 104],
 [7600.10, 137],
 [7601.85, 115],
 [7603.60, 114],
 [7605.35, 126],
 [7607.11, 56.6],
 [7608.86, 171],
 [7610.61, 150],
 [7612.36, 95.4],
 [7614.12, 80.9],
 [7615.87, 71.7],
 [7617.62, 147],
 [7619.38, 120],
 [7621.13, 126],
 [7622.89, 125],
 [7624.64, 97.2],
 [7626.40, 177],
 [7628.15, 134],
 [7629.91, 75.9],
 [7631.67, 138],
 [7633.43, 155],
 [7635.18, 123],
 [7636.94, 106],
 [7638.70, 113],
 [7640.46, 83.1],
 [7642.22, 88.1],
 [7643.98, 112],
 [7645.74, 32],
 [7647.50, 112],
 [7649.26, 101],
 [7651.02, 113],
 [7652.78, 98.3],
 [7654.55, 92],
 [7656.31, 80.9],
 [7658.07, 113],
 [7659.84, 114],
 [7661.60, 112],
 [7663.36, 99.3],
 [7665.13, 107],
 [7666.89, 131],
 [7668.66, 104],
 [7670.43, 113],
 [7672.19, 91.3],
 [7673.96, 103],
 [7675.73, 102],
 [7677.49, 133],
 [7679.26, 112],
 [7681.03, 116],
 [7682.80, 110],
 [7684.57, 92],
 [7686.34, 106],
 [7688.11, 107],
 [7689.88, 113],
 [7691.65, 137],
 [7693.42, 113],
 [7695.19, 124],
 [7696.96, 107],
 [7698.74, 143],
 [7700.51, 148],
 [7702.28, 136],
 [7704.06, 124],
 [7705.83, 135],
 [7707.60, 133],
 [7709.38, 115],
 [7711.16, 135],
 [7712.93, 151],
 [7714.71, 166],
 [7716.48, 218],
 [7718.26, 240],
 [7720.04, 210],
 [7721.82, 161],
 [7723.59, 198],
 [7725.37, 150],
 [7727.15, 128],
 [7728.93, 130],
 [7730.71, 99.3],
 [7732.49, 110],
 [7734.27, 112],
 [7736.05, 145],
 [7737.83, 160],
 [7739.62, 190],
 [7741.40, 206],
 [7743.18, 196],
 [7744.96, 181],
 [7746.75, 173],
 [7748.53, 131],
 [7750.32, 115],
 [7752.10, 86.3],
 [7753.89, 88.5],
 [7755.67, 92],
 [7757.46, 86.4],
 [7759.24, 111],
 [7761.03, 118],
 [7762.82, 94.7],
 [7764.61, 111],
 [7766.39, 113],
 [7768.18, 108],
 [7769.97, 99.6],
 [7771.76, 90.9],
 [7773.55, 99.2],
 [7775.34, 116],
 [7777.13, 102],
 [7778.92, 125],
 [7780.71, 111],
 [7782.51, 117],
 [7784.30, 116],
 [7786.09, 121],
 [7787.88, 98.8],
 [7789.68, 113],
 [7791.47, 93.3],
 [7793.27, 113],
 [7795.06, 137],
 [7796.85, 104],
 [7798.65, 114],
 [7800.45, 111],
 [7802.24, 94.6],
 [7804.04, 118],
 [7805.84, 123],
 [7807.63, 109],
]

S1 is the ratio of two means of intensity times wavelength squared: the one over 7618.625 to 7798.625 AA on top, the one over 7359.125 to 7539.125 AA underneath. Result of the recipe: 1.27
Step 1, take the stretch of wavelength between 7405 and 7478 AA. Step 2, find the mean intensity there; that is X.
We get 103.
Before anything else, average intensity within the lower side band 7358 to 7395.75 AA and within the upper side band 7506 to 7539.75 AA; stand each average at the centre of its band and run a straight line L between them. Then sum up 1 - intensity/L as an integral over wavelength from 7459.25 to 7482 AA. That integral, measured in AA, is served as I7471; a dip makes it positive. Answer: 1.0 AA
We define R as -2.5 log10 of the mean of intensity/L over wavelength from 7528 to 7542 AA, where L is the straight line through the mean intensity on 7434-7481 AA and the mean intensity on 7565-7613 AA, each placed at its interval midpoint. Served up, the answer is 0.089 mag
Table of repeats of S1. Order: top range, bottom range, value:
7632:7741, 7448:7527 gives 1.31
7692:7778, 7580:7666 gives 1.26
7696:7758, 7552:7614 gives 1.41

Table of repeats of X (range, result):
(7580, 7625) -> 113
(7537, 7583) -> 103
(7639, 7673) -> 100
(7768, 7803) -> 109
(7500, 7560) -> 103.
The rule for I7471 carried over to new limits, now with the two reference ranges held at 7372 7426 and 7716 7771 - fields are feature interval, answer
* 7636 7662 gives 6.4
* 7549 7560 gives 1.4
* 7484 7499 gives 1.3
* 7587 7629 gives 2.7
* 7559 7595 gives 4.9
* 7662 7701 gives 5.7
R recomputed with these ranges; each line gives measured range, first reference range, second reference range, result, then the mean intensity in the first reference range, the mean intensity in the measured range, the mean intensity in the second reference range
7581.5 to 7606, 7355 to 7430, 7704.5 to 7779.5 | 0.09 mag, 104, 113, 136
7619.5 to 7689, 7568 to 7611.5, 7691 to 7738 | 0.17 mag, 109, 109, 145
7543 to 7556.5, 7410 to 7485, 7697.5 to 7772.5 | 0.09 mag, 102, 106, 139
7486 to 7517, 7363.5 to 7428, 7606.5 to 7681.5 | 0.03 mag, 102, 102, 110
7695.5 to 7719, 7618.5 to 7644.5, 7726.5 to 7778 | -0.22 mag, 118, 149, 124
